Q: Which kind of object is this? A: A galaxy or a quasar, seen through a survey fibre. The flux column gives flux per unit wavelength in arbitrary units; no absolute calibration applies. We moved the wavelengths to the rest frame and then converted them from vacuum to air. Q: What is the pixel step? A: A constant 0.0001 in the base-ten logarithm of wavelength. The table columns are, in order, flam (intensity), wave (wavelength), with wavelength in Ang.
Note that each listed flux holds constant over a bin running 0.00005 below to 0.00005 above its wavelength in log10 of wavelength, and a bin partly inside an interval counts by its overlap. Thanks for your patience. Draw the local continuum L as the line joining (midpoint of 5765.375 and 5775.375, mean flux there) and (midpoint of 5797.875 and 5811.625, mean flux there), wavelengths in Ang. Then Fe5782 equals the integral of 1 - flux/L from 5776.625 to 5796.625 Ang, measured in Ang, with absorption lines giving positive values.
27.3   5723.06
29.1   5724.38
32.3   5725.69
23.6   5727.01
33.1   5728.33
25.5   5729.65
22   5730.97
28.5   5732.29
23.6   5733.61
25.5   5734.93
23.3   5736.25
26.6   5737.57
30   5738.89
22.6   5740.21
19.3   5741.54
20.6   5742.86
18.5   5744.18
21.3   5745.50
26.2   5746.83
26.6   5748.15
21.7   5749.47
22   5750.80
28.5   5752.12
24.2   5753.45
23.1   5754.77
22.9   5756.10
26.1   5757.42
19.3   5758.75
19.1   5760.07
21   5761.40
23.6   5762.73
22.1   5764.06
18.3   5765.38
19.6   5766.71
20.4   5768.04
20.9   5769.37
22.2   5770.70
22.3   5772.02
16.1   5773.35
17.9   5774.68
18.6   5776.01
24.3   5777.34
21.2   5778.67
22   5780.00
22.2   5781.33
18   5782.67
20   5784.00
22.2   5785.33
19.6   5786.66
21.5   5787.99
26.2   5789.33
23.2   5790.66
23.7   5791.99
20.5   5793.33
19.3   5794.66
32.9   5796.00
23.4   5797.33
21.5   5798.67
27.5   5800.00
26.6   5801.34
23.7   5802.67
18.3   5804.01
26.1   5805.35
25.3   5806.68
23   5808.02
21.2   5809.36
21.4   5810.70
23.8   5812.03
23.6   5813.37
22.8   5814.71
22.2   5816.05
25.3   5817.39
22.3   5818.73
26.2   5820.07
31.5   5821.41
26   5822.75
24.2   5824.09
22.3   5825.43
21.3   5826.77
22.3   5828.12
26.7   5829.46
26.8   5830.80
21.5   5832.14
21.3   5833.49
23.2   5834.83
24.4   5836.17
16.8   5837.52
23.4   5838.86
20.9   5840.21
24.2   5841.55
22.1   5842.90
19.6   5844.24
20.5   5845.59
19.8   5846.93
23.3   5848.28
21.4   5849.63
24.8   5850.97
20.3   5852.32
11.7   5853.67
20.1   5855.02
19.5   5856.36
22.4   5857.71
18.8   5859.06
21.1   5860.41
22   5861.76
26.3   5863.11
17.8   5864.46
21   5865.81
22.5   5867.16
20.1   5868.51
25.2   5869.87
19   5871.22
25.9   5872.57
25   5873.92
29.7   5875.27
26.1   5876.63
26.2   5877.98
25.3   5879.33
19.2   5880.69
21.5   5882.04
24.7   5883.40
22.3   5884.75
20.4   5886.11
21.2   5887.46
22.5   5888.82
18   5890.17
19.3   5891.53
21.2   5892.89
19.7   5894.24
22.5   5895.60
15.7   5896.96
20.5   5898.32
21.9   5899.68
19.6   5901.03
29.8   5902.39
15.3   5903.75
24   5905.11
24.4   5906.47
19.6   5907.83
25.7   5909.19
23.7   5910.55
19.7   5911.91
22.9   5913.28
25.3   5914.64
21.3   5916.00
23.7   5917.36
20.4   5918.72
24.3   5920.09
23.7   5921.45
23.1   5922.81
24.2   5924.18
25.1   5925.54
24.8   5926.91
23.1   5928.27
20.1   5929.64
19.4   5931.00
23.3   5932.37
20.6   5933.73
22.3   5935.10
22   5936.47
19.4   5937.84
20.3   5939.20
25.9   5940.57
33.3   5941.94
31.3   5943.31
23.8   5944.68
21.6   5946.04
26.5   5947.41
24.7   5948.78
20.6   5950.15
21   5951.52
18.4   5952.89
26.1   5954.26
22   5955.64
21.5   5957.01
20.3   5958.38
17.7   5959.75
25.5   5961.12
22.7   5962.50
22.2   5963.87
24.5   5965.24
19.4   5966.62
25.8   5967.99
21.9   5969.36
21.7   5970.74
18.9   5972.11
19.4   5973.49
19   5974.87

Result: -0.81 Ang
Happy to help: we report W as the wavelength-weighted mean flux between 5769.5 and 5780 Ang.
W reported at 20.5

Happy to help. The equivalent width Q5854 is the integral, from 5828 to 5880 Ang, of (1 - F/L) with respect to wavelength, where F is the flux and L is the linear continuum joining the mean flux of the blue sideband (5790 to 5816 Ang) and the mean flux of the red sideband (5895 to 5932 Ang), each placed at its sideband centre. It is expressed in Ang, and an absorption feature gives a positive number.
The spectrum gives 1.6 Ang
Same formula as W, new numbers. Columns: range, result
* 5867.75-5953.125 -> 22.7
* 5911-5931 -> 22.9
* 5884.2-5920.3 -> 21.6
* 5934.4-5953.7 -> 23.7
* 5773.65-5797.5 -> 21.9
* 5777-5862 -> 22.6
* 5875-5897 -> 22.1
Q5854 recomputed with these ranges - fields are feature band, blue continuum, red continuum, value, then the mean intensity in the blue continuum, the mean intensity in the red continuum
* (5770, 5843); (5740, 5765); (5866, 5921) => -1.3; 22.5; 22.4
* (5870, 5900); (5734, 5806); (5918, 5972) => 0.7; 22.5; 22.9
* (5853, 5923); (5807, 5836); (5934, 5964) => 4.4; 23.8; 23.1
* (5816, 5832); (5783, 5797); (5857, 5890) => -1.4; 22.8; 22.7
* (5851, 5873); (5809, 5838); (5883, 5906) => 1.3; 23.6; 21.1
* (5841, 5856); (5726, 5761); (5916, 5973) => 1.8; 24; 22.8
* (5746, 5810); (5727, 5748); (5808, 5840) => 4.2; 24.5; 23.4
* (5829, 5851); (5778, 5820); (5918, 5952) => 0.8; 23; 23.4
